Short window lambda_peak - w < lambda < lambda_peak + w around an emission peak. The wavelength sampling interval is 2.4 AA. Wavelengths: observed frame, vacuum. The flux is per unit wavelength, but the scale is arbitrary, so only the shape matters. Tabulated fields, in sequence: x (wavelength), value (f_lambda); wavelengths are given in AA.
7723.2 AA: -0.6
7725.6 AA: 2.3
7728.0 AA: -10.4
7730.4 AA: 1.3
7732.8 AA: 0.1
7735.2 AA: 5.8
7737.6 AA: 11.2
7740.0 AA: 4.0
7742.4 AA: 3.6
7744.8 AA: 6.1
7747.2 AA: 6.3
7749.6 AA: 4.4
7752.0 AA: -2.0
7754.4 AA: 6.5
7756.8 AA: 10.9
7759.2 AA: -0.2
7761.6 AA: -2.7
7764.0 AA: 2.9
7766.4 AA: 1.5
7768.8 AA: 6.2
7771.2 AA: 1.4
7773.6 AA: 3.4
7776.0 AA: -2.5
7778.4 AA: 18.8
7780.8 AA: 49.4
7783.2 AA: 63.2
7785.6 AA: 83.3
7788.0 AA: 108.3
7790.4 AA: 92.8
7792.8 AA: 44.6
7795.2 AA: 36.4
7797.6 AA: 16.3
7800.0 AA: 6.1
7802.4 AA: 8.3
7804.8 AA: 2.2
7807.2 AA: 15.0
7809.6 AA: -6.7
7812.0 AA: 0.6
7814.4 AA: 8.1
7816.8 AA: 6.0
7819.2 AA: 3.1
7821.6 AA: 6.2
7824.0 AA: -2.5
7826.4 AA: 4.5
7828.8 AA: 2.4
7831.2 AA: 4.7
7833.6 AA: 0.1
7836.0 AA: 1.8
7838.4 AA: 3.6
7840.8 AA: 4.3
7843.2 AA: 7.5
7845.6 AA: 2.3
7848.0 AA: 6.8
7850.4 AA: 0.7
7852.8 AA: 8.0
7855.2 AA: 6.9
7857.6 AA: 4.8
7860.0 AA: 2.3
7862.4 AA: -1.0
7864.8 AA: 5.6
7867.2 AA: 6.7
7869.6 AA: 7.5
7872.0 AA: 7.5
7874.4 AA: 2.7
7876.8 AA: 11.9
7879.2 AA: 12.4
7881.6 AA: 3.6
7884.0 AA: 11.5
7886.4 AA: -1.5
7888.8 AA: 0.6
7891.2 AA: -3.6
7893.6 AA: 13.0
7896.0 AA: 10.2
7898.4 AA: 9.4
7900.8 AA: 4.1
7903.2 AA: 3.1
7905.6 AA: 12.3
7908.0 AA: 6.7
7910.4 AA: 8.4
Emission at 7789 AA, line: [O II]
